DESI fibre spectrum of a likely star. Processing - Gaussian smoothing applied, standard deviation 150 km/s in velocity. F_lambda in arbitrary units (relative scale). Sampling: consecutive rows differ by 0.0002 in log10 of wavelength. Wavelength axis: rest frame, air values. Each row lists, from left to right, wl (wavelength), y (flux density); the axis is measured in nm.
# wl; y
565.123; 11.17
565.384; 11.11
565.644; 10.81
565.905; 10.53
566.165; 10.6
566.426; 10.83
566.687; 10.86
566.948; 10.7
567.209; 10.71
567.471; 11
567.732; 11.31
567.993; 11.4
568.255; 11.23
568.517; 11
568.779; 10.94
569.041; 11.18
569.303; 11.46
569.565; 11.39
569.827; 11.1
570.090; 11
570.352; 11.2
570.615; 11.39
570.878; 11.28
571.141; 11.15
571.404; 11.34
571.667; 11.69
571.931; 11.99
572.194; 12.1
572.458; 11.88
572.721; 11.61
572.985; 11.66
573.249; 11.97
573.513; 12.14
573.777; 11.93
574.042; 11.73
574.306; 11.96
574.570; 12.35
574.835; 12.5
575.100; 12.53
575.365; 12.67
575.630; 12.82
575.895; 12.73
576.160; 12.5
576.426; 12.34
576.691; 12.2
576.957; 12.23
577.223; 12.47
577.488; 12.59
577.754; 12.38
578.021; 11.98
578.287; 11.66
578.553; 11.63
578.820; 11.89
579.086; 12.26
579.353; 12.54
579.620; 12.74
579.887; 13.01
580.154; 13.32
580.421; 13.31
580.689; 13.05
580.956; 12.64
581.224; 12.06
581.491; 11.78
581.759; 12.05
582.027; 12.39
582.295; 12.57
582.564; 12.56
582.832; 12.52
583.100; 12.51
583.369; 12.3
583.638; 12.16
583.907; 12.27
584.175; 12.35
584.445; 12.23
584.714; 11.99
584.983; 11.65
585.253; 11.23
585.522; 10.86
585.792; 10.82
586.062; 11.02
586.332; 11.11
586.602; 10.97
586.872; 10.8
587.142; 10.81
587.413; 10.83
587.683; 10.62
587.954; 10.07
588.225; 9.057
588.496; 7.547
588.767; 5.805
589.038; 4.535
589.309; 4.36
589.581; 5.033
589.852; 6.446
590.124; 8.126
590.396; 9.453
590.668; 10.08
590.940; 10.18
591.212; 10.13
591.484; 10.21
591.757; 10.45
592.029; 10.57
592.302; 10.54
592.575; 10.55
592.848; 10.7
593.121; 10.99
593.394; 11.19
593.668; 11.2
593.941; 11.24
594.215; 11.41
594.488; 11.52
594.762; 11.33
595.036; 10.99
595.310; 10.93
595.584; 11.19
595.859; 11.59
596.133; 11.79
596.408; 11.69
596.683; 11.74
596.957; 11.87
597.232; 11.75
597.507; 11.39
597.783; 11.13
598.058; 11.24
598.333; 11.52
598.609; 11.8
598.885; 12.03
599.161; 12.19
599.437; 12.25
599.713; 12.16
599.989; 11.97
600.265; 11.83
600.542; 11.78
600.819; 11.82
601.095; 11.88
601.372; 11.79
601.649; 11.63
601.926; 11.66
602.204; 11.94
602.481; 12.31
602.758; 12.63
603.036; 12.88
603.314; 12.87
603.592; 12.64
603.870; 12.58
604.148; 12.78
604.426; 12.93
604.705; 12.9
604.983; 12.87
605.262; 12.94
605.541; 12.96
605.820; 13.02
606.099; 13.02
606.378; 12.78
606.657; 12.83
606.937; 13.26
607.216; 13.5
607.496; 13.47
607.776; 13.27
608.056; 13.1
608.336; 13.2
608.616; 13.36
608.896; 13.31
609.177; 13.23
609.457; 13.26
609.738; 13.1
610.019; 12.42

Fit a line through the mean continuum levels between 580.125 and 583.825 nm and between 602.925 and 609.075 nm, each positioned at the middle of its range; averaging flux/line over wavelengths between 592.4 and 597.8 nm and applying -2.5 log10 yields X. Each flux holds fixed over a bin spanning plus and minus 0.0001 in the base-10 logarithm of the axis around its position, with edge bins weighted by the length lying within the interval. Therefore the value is 0.13 mag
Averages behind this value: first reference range 12.5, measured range 11.3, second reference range 13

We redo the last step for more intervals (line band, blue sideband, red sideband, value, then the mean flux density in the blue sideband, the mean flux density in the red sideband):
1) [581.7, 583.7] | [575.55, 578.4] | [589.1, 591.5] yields -0.182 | 12.4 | 8.02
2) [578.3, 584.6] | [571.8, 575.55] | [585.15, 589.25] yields -0.166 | 12.1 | 9.63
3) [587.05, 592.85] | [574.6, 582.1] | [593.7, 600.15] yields 0.321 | 12.4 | 11.6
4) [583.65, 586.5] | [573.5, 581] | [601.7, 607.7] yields 0.086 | 12.4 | 12.8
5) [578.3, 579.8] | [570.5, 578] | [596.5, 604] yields -0.012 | 12.1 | 12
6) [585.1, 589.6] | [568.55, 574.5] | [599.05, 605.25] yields 0.276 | 11.6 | 12.3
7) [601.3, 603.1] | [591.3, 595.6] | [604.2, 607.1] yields 0.025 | 10.9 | 13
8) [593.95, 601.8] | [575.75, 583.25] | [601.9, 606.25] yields 0.089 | 12.4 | 12.7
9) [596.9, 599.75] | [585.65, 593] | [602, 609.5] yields -0.042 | 9.29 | 12.9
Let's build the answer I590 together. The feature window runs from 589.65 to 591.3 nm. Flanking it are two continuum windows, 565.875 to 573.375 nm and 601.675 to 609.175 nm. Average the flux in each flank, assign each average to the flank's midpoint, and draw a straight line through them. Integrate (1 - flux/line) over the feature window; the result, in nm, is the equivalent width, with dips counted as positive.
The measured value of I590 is 0.45 nm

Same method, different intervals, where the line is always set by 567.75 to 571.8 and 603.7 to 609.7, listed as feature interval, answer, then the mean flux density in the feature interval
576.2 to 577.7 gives -0.10 nm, 12.4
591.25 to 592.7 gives 0.22 nm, 10.4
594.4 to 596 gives 0.16 nm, 11.3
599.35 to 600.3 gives 0.05 nm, 12.1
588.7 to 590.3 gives 0.84 nm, 5.81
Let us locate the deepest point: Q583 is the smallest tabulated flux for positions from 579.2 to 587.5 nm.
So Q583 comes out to 10.8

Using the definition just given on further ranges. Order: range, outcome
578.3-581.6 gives 11.63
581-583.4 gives 11.78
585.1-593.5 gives 4.36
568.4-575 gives 10.94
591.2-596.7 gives 10.13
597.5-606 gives 11.13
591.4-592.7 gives 10.21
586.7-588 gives 10.07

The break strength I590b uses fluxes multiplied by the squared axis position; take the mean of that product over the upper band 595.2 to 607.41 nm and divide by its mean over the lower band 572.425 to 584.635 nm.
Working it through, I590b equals 1.07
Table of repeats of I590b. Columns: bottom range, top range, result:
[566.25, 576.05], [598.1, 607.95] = 1.20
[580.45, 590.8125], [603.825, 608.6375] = 1.33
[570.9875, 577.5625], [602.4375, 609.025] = 1.19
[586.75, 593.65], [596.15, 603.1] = 1.33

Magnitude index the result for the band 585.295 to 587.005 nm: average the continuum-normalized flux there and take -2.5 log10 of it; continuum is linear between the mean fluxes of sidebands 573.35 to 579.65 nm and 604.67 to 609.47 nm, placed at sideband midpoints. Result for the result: 0.15 mag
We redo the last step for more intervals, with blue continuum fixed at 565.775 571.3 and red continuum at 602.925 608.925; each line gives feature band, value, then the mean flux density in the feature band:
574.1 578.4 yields -0.08 mag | 12.4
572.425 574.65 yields -0.05 mag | 11.9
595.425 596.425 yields 0.09 mag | 11.5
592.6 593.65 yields 0.13 mag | 10.9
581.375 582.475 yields -0.04 mag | 12.2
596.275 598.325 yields 0.09 mag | 11.5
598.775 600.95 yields 0.06 mag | 12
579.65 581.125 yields -0.12 mag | 13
